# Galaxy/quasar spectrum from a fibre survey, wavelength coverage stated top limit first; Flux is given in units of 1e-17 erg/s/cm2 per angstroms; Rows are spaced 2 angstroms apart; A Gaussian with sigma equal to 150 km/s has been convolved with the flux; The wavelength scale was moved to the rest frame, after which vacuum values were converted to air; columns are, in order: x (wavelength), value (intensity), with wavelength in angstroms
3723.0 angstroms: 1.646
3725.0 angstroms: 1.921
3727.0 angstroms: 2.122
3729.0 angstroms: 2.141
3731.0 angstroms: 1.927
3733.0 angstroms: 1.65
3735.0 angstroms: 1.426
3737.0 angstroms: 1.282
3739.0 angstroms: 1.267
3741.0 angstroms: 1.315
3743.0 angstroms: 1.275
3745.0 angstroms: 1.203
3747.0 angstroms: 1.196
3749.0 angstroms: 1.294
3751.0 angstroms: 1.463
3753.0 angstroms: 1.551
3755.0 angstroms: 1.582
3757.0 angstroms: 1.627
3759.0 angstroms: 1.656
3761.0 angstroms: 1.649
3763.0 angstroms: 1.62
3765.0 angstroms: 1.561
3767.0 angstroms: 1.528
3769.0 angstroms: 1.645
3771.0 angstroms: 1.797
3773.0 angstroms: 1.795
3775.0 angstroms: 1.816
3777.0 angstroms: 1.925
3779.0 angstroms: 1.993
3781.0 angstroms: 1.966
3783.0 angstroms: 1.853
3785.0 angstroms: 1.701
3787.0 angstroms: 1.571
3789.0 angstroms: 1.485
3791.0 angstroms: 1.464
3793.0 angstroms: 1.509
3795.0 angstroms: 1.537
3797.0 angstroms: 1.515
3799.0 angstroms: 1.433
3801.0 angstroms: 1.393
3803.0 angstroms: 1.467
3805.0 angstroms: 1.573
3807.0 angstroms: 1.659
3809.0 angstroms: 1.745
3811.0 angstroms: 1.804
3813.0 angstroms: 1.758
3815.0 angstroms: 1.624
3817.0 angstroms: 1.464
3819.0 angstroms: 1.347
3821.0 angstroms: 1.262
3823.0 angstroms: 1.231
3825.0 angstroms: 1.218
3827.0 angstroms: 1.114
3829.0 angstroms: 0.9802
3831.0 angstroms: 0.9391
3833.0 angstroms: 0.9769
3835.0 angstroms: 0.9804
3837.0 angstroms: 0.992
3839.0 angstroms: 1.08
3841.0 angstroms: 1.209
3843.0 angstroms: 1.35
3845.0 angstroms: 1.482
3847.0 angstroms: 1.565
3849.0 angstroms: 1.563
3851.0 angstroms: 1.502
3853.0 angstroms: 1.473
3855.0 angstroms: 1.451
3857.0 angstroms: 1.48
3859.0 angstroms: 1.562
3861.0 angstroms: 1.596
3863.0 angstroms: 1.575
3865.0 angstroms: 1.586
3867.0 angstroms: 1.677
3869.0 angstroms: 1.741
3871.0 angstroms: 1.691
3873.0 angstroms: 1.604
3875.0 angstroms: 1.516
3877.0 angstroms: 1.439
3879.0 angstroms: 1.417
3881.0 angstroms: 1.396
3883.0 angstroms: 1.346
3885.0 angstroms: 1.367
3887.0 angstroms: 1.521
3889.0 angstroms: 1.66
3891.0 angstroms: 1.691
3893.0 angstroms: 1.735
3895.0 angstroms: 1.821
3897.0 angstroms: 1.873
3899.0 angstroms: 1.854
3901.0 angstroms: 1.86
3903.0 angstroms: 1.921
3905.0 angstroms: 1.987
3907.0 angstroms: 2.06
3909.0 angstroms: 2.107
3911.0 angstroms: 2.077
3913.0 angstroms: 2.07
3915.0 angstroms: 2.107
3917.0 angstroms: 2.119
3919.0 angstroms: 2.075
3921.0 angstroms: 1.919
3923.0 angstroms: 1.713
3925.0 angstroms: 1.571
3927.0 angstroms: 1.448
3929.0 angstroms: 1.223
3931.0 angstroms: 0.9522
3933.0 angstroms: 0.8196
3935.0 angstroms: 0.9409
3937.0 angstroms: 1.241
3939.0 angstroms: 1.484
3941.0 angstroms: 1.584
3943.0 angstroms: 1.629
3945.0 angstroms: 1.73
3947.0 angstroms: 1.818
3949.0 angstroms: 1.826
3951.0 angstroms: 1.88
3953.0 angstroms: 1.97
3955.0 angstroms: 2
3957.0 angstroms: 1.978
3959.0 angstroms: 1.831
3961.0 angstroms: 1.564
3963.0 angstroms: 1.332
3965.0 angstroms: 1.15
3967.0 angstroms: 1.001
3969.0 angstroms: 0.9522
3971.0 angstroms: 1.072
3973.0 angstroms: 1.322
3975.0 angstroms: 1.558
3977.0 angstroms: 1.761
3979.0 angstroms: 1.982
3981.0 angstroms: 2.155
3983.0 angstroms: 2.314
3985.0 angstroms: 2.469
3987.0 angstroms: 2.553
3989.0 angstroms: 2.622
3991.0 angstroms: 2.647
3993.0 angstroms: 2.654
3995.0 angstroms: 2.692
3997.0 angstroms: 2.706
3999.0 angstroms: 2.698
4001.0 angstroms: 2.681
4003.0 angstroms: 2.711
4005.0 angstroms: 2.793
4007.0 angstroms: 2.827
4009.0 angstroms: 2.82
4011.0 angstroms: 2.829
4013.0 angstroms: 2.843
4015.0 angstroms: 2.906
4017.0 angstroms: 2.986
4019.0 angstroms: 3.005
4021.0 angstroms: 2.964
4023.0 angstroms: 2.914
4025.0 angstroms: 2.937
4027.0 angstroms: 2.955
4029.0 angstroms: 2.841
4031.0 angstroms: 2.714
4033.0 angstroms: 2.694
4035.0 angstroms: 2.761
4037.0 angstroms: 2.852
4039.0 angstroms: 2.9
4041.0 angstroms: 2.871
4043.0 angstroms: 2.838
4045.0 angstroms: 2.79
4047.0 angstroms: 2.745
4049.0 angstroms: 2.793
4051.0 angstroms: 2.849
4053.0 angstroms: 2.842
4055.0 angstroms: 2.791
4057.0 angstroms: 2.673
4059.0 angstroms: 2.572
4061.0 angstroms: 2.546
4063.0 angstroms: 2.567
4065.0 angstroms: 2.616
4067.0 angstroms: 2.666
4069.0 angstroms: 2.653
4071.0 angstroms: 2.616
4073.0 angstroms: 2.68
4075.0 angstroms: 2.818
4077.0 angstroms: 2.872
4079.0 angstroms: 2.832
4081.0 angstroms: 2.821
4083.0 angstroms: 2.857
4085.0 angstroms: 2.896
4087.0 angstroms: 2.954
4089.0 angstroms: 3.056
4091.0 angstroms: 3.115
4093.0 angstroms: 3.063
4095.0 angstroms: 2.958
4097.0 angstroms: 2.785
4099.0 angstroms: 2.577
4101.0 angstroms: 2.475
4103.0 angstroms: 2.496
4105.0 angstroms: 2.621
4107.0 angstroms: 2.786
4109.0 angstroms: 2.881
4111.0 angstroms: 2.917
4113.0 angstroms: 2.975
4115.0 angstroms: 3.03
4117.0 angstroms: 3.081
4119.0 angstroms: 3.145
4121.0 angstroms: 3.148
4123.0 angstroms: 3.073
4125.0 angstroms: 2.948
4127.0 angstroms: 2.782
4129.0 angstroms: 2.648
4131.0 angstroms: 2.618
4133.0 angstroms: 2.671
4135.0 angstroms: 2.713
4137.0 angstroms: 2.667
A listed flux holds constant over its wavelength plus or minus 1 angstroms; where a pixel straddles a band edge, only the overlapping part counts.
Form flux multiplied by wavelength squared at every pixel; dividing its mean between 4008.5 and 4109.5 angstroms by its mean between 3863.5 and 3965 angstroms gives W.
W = 1.80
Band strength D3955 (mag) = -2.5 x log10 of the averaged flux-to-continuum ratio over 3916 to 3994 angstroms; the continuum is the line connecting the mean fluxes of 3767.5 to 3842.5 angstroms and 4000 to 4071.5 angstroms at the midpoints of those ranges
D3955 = 0.34 mag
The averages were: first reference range 1.48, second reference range 2.79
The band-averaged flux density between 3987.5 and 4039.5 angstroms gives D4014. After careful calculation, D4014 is 2.8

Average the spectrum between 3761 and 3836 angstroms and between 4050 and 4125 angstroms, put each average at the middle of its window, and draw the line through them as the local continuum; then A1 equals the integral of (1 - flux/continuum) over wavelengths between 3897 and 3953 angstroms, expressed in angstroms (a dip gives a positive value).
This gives 9.93 angstroms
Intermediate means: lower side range 1.52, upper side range 2.82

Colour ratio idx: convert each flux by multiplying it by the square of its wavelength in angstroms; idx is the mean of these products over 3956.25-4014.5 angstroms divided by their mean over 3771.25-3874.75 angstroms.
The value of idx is 1.57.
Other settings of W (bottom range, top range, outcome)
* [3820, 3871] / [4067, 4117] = 2.37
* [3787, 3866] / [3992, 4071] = 2.19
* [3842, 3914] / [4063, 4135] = 1.91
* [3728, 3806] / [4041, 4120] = 2.08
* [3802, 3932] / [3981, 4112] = 1.94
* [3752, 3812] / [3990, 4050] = 1.93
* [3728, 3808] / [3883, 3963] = 1.17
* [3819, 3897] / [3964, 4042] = 1.87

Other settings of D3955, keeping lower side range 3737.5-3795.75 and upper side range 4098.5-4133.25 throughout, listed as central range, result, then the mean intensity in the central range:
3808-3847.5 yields 0.346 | 1.3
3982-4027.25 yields -0.135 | 2.76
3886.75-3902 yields 0.157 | 1.76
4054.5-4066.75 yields 0.005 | 2.62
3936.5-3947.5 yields 0.360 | 1.59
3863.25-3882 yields 0.244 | 1.56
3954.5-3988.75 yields 0.324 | 1.72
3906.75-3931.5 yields 0.171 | 1.81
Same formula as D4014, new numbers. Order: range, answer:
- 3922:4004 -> 1.81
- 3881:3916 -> 1.81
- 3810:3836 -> 1.28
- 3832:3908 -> 1.54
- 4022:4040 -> 2.84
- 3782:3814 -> 1.59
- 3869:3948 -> 1.65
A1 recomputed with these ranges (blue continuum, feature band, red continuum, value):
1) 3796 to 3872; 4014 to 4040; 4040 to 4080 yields -3.5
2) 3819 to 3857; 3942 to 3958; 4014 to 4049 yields 2.4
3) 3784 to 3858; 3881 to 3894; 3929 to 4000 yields 0.3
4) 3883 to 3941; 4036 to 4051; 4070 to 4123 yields -1.8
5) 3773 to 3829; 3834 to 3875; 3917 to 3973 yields 2.3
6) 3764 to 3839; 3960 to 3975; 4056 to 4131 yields 6.8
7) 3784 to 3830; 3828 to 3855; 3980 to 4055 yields 7.1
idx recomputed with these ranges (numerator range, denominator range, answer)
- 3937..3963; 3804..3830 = 1.29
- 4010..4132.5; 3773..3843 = 2.21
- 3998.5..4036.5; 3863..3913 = 1.77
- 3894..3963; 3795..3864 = 1.31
